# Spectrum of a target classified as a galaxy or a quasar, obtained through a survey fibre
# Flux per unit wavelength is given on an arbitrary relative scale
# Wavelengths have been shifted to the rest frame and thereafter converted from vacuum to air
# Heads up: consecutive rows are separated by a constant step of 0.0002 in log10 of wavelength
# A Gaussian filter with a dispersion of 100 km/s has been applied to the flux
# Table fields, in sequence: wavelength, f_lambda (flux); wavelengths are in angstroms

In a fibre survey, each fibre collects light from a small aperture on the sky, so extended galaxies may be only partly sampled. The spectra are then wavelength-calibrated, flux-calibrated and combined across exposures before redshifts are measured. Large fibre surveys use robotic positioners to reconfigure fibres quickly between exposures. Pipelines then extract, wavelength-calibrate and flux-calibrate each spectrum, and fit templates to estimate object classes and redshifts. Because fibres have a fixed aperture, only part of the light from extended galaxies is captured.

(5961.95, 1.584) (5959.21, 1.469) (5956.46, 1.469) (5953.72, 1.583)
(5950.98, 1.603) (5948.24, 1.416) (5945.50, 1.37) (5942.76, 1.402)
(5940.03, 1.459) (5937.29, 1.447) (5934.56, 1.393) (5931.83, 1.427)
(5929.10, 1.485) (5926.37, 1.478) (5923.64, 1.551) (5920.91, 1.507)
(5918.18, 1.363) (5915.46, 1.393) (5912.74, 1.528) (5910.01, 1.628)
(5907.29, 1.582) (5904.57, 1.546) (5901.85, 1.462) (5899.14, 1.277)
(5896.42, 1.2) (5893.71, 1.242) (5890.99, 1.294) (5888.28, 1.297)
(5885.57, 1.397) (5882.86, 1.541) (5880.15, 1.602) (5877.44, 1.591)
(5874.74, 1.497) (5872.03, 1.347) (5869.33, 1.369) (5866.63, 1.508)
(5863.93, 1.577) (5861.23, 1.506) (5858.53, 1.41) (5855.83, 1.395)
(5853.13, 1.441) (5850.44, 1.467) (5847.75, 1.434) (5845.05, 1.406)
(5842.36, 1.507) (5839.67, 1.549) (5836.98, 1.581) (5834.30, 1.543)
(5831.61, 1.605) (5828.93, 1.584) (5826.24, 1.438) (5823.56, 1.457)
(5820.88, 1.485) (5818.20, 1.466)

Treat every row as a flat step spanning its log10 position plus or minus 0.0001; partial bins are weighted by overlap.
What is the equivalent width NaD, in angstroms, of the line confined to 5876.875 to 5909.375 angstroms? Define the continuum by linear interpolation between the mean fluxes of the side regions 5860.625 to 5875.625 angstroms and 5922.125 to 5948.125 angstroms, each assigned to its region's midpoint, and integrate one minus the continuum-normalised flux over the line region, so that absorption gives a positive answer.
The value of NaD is 0.84 angstroms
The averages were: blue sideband 1.46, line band 1.42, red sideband 1.44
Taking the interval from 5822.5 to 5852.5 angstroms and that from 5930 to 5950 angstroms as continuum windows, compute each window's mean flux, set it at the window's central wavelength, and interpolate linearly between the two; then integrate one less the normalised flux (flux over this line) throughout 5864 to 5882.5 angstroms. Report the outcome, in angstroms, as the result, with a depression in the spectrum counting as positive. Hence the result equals -0.2 angstroms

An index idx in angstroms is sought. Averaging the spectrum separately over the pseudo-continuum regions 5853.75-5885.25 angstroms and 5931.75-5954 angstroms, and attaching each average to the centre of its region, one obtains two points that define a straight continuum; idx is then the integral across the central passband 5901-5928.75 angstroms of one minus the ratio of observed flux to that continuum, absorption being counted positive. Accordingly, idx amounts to -0.8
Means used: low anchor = 1.48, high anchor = 1.45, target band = 1.5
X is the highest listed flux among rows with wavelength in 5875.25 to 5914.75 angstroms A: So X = 1.628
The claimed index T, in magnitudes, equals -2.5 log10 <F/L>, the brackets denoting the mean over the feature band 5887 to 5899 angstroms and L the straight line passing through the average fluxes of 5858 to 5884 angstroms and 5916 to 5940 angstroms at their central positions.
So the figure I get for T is 0.18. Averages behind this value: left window 1.5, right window 1.45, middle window 1.26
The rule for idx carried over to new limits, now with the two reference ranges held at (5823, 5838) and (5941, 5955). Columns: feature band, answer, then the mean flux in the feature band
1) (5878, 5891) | 0.51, 1.45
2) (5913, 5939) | 0.58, 1.45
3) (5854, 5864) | 0.43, 1.46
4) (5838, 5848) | 0.32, 1.48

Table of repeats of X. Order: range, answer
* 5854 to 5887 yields 1.602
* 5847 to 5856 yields 1.467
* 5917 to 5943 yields 1.551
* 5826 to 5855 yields 1.605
